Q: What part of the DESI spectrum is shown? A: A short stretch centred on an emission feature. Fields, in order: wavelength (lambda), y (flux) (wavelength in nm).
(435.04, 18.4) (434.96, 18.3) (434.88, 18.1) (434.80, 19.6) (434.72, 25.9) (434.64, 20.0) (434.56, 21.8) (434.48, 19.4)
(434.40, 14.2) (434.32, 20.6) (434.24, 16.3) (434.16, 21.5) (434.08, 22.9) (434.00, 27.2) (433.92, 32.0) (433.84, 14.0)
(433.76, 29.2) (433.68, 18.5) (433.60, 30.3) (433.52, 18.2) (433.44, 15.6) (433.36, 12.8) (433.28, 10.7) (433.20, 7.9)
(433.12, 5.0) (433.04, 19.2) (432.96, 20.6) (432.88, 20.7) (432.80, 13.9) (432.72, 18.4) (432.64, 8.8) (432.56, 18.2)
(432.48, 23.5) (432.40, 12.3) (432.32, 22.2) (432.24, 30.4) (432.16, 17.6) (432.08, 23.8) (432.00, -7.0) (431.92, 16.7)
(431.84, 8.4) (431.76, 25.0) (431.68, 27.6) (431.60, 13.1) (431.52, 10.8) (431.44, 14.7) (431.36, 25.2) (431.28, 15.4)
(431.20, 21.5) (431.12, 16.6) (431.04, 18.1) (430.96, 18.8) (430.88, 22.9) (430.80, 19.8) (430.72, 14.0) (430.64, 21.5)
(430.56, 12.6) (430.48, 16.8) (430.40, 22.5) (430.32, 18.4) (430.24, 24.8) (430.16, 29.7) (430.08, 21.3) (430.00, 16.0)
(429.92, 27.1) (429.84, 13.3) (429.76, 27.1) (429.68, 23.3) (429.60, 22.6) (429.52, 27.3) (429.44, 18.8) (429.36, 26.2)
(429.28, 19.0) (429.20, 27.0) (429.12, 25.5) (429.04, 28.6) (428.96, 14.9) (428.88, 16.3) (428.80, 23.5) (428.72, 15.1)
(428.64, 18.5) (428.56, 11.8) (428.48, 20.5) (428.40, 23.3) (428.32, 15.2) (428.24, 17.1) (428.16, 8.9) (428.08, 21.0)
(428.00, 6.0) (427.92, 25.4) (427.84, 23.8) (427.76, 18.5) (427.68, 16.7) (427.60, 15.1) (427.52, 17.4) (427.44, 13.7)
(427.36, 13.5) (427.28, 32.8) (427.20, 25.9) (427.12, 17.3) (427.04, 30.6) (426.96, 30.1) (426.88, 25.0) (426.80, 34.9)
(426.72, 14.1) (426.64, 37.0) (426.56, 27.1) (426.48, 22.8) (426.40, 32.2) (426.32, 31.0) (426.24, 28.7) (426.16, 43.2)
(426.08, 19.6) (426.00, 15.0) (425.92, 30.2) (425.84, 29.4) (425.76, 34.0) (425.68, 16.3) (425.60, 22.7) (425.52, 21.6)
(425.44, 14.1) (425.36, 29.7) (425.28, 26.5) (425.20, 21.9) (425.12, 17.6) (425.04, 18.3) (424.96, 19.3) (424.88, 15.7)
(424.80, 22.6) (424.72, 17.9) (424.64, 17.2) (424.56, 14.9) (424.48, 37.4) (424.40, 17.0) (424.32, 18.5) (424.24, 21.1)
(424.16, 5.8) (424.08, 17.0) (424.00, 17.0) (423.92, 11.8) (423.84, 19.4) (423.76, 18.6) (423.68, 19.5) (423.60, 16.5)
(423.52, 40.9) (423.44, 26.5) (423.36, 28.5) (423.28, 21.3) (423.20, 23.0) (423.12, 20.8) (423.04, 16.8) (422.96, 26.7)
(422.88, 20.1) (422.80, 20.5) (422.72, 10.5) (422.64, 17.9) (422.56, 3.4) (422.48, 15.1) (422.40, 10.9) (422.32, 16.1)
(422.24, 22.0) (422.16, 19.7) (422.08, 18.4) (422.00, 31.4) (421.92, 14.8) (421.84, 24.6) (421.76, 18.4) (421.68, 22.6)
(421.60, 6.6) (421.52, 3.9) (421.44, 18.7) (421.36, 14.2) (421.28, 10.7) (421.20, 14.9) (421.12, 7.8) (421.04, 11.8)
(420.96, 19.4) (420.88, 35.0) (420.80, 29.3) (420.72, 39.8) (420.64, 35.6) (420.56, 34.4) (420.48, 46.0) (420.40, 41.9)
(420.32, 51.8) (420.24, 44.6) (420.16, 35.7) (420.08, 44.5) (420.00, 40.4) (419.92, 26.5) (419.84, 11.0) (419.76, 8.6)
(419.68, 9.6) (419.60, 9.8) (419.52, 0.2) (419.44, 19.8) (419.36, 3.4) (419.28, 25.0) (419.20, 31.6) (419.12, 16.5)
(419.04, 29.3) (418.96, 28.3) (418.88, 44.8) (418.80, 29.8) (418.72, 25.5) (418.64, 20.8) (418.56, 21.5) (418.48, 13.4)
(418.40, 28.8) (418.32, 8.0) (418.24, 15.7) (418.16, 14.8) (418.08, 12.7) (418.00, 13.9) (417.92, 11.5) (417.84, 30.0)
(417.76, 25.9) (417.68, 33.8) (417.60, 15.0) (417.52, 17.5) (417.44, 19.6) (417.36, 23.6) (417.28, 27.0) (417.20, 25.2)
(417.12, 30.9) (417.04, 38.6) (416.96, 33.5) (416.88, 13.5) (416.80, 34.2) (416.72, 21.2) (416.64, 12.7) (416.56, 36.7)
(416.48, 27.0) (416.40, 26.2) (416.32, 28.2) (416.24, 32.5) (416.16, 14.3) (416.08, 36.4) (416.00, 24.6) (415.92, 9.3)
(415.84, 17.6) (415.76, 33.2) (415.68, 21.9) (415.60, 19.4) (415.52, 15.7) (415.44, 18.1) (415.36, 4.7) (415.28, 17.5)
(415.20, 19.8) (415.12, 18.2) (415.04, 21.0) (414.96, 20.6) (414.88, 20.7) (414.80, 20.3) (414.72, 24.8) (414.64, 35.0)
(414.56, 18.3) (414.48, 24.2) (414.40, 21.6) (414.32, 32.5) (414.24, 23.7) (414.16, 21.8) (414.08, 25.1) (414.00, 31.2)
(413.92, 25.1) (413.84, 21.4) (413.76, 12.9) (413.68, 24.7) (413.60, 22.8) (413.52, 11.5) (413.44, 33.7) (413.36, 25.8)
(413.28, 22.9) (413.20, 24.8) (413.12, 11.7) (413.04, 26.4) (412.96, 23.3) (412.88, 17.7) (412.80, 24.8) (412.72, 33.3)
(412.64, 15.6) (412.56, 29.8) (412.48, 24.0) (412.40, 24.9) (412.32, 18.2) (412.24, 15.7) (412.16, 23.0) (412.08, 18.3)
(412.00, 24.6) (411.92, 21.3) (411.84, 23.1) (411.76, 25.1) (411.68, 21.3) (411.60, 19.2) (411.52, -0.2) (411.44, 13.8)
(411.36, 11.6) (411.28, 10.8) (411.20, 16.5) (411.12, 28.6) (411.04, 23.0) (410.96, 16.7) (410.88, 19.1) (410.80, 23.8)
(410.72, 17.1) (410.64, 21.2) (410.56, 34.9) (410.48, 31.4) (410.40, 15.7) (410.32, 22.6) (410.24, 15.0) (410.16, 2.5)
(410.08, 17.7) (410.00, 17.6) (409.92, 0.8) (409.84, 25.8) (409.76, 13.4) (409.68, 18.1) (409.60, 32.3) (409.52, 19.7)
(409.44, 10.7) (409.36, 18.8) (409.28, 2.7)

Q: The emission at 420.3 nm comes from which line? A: [O II] 3727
